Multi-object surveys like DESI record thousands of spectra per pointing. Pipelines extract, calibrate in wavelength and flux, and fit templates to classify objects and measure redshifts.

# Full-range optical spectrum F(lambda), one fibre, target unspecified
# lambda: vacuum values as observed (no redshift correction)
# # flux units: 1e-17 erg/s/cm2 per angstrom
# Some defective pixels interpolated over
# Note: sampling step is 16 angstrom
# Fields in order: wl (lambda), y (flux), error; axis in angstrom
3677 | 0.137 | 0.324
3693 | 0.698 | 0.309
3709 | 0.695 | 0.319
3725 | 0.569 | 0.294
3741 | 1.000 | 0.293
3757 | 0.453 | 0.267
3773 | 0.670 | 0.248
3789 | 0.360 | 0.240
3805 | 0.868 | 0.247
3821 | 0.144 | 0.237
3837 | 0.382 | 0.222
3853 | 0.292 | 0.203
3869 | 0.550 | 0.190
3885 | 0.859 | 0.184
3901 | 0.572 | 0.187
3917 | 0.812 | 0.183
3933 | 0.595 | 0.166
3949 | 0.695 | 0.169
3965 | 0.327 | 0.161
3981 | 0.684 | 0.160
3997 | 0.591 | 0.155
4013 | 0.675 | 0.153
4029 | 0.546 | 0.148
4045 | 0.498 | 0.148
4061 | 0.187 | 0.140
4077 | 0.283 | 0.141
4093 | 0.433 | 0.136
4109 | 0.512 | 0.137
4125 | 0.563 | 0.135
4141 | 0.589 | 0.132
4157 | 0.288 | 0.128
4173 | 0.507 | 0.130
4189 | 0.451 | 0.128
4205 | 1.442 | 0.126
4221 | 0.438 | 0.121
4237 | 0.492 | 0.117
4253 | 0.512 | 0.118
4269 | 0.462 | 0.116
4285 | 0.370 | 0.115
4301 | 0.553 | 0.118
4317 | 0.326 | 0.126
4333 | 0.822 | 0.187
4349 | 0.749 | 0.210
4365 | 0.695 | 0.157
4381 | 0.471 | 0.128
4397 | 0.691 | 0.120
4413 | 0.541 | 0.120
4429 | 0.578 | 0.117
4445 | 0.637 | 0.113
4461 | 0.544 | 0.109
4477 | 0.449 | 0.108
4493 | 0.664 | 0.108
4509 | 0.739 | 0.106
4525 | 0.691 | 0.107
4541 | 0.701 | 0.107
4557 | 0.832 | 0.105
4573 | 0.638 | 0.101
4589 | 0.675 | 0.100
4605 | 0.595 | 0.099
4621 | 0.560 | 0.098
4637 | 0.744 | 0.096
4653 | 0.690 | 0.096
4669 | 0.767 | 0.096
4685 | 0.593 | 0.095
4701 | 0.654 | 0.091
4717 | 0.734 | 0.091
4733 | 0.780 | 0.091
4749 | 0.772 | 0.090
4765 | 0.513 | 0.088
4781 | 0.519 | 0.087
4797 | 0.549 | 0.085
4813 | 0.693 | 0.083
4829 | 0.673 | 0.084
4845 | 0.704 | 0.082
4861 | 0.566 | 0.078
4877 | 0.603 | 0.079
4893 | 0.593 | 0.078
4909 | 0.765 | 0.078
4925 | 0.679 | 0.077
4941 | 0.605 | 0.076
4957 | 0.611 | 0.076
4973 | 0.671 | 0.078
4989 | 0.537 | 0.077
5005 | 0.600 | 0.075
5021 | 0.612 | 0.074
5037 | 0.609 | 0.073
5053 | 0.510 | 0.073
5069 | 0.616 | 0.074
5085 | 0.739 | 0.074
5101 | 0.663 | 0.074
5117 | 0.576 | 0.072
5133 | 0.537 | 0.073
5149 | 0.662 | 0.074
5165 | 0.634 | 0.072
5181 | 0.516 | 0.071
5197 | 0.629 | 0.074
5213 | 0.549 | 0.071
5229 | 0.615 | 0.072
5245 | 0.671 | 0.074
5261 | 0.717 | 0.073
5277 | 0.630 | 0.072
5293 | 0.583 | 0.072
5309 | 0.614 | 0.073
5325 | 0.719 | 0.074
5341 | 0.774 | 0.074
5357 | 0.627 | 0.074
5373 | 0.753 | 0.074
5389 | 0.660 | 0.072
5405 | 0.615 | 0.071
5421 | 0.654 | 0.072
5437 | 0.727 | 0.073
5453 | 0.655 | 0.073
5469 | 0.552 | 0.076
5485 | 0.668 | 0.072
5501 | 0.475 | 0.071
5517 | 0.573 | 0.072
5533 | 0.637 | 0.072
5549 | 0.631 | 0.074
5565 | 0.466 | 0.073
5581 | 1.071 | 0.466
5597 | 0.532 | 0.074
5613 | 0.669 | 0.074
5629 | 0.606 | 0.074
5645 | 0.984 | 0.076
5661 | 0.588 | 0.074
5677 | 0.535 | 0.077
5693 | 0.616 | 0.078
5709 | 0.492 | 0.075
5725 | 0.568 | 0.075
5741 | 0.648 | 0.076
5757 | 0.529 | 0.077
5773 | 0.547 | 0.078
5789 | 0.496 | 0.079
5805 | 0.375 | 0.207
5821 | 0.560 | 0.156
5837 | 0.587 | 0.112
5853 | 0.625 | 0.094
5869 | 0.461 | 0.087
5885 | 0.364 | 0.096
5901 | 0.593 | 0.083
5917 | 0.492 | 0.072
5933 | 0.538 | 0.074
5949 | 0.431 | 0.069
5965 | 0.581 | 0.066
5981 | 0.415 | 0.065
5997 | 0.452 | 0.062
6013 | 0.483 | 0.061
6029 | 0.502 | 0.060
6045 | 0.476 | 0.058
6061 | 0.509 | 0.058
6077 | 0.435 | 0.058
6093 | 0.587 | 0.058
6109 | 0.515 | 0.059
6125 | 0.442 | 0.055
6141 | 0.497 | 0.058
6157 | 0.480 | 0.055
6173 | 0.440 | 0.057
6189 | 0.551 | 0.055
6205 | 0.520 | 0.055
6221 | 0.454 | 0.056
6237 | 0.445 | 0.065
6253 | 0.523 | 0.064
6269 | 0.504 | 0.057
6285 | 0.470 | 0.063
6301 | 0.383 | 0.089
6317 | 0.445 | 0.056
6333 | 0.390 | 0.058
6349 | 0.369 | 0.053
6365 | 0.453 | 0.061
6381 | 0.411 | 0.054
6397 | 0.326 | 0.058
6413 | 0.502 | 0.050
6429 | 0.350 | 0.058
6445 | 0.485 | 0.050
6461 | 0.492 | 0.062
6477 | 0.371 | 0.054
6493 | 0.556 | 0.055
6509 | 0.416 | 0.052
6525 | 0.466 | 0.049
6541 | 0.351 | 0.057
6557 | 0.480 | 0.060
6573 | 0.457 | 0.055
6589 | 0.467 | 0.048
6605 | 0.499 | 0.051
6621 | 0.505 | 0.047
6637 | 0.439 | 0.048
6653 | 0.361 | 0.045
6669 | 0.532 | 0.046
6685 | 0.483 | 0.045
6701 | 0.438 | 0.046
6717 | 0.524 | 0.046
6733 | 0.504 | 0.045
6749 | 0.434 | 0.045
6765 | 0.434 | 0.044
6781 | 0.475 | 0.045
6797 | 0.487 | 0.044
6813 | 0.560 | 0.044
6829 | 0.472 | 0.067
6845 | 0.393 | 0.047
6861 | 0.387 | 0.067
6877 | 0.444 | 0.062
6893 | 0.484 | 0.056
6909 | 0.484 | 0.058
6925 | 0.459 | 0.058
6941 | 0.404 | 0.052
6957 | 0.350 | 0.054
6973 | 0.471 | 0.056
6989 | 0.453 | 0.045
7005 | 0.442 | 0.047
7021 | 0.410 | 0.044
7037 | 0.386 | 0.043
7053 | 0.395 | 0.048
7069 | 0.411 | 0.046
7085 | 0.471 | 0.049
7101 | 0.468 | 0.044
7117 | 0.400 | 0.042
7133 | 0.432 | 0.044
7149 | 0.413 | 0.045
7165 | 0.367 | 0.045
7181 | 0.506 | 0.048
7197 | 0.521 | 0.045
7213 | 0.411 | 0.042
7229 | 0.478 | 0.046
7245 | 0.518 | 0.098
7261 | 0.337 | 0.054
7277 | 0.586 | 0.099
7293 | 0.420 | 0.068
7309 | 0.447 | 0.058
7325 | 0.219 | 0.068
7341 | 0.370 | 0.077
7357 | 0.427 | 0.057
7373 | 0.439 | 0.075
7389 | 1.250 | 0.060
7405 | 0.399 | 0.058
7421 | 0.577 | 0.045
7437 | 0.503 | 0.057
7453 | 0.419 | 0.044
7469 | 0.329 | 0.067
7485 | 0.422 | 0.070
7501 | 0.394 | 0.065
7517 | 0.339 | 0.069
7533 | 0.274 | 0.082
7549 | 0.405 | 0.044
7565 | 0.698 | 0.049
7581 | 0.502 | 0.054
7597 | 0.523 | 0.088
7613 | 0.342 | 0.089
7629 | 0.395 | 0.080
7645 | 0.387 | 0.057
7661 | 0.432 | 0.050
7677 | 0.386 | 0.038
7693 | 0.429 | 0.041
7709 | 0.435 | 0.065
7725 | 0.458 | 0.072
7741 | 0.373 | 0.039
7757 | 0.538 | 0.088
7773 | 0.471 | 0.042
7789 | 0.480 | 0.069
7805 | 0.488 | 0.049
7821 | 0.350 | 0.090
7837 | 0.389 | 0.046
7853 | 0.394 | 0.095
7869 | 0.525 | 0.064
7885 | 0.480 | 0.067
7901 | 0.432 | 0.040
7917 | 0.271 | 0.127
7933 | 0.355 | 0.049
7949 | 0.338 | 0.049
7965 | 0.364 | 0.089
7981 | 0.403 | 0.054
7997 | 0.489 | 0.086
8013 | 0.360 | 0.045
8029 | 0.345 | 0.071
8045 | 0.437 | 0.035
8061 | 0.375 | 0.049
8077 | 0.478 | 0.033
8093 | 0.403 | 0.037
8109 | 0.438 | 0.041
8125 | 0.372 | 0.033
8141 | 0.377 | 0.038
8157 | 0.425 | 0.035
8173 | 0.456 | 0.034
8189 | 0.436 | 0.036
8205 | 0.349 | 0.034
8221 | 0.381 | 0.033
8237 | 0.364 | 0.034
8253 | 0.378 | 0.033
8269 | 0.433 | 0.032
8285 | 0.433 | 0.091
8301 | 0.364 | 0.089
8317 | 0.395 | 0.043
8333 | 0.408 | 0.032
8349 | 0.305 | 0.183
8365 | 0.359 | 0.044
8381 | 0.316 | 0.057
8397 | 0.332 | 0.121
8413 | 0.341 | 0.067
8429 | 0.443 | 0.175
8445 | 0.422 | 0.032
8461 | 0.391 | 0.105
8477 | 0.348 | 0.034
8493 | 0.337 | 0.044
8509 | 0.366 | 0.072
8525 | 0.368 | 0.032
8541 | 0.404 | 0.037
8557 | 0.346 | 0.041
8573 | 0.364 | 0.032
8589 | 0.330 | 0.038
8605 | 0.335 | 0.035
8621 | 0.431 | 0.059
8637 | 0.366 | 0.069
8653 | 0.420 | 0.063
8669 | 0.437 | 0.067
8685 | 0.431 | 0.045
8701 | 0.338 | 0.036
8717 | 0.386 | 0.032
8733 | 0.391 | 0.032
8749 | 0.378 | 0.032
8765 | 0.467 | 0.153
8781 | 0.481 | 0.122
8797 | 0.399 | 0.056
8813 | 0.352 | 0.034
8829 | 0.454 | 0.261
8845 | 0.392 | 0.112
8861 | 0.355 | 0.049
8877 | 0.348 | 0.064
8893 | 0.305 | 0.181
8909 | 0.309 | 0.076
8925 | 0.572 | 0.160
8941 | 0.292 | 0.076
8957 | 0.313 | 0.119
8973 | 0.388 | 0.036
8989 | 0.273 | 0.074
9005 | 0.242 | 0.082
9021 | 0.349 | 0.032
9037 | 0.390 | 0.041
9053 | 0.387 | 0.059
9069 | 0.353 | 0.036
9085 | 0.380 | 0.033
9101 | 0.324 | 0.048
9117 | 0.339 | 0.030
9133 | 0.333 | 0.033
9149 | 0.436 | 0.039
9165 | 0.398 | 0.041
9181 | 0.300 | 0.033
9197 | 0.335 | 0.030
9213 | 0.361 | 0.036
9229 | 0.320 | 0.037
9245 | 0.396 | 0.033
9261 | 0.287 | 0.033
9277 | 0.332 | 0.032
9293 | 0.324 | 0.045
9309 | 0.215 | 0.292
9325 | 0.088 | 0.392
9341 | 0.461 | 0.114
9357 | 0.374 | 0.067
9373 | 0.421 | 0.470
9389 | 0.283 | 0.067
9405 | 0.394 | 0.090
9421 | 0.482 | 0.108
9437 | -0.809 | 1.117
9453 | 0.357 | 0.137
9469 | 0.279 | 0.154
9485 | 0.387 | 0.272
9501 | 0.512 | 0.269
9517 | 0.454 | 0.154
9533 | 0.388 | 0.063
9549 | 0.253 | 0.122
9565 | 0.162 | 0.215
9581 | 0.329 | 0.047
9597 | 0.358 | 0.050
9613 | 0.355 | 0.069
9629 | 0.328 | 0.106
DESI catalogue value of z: 0.127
